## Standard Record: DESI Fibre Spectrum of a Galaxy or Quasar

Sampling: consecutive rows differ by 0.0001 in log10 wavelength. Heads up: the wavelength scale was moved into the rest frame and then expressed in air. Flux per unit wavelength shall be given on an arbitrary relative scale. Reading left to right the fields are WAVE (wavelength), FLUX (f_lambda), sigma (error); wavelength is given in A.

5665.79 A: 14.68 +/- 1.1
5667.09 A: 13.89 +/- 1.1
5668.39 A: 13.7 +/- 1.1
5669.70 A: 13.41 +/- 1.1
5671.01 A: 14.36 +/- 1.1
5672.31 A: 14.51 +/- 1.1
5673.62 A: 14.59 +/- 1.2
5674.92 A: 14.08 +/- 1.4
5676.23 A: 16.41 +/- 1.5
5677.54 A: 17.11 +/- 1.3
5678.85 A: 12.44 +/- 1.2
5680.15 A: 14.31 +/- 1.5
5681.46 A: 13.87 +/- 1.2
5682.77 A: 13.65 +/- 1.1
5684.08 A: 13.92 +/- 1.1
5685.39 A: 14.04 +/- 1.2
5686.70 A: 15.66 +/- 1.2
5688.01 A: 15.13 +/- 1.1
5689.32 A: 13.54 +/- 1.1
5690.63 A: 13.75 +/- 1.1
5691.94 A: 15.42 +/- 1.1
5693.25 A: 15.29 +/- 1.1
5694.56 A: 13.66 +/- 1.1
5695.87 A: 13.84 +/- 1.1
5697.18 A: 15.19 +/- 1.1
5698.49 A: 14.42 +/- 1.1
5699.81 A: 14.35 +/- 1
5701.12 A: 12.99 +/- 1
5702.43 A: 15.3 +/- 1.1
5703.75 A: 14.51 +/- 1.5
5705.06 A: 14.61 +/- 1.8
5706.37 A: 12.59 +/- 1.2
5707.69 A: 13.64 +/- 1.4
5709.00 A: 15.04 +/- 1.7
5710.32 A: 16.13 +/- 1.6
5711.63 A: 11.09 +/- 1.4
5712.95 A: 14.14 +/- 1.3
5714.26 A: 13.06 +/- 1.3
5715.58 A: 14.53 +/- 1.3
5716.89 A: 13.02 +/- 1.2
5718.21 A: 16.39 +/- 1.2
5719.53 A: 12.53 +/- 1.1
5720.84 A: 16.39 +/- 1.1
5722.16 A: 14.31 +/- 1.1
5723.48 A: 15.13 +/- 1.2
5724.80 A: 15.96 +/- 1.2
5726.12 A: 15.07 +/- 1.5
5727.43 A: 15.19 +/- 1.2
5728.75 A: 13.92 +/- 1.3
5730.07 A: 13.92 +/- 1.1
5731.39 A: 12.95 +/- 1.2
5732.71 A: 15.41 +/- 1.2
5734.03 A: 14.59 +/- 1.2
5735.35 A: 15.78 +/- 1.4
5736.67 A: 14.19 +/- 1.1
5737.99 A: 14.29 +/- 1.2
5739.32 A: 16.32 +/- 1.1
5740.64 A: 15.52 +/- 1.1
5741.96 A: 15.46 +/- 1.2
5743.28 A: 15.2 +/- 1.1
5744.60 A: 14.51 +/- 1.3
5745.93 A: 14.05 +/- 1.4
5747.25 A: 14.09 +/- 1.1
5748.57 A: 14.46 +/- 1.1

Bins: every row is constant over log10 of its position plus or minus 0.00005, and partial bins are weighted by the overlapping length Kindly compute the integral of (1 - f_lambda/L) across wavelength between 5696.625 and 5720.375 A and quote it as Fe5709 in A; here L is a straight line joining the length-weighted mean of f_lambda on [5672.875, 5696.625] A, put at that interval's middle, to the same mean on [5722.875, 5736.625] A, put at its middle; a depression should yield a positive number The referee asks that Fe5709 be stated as 0.9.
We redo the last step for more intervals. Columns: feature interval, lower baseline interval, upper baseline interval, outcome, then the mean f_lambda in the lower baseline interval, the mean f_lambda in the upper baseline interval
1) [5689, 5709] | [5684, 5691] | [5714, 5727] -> 0.35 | 14.4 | 14.7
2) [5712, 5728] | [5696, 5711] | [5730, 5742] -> 0.06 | 14.4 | 14.9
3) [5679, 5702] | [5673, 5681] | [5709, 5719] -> 0.44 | 14.8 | 14.1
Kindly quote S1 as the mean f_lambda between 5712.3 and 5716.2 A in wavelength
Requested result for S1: 13.9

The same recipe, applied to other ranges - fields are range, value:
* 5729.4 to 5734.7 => 14.2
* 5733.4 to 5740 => 15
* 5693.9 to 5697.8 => 14.2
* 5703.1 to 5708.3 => 13.8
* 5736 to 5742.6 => 15.1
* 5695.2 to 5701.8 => 14.2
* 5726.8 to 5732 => 14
